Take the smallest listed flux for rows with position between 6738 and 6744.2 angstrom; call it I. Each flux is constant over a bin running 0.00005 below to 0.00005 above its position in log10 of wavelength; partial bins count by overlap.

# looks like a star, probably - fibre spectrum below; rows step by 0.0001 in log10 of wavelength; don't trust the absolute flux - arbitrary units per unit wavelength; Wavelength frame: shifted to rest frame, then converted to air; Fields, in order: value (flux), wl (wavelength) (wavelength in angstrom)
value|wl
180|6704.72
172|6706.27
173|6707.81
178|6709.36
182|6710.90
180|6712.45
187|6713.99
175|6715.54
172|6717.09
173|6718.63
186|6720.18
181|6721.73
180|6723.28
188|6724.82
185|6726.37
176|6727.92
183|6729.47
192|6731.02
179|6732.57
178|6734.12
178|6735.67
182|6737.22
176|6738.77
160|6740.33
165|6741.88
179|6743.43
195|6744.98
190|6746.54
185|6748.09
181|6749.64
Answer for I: 160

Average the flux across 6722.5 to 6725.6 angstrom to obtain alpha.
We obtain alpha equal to 184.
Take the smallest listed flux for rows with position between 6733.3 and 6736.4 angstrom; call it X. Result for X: 178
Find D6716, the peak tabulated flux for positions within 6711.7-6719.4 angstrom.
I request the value 187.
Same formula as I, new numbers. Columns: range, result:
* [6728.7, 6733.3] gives 179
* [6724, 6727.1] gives 185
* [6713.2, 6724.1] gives 172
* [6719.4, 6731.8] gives 176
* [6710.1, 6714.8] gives 180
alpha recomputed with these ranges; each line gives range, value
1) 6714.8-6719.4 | 173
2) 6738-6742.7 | 167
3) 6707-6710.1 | 175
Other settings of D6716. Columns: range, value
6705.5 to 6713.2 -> 182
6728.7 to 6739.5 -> 192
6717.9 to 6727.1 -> 188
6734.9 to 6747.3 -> 195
